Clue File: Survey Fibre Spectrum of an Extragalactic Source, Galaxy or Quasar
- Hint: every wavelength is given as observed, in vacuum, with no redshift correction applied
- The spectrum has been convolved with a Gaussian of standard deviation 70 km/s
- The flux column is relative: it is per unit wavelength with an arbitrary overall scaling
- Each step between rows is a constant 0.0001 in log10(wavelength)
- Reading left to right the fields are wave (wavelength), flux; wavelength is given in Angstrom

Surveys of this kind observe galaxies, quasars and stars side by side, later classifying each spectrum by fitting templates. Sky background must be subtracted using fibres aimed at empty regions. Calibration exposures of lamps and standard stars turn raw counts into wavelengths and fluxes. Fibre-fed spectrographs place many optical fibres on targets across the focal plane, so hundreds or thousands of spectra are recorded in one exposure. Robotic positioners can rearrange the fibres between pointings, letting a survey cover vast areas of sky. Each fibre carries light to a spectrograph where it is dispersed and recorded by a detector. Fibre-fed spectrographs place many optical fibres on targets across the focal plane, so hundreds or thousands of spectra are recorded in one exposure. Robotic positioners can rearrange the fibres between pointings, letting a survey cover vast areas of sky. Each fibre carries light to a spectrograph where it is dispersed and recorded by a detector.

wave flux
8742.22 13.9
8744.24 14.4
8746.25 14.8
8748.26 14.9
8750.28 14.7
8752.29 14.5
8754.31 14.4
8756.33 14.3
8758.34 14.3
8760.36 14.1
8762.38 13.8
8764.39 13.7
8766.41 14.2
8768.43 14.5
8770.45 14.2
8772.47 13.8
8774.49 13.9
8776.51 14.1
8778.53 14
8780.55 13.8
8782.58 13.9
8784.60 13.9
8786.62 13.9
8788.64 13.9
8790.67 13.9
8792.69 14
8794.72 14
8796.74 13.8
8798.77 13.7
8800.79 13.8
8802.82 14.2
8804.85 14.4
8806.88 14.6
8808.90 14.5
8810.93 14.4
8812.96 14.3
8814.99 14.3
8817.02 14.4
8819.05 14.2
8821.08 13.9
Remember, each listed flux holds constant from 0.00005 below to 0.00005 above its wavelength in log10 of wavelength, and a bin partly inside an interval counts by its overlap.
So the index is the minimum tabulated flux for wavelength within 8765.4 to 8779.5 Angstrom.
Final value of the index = 13.8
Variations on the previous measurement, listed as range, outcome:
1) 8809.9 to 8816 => 14.3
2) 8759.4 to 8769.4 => 13.7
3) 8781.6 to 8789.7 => 13.9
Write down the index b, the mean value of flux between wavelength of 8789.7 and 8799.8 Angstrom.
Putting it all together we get 13.9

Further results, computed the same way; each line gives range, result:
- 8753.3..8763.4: 14.2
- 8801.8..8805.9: 14.3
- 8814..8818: 14.3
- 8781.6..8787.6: 13.9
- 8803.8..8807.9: 14.5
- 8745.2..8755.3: 14.7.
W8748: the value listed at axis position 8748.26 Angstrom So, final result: 14.9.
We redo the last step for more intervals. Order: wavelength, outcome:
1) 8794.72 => 14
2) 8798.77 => 13.7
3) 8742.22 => 13.9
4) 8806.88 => 14.6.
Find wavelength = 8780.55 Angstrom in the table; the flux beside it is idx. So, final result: 13.8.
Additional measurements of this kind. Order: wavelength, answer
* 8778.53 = 14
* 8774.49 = 13.9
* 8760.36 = 14.1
